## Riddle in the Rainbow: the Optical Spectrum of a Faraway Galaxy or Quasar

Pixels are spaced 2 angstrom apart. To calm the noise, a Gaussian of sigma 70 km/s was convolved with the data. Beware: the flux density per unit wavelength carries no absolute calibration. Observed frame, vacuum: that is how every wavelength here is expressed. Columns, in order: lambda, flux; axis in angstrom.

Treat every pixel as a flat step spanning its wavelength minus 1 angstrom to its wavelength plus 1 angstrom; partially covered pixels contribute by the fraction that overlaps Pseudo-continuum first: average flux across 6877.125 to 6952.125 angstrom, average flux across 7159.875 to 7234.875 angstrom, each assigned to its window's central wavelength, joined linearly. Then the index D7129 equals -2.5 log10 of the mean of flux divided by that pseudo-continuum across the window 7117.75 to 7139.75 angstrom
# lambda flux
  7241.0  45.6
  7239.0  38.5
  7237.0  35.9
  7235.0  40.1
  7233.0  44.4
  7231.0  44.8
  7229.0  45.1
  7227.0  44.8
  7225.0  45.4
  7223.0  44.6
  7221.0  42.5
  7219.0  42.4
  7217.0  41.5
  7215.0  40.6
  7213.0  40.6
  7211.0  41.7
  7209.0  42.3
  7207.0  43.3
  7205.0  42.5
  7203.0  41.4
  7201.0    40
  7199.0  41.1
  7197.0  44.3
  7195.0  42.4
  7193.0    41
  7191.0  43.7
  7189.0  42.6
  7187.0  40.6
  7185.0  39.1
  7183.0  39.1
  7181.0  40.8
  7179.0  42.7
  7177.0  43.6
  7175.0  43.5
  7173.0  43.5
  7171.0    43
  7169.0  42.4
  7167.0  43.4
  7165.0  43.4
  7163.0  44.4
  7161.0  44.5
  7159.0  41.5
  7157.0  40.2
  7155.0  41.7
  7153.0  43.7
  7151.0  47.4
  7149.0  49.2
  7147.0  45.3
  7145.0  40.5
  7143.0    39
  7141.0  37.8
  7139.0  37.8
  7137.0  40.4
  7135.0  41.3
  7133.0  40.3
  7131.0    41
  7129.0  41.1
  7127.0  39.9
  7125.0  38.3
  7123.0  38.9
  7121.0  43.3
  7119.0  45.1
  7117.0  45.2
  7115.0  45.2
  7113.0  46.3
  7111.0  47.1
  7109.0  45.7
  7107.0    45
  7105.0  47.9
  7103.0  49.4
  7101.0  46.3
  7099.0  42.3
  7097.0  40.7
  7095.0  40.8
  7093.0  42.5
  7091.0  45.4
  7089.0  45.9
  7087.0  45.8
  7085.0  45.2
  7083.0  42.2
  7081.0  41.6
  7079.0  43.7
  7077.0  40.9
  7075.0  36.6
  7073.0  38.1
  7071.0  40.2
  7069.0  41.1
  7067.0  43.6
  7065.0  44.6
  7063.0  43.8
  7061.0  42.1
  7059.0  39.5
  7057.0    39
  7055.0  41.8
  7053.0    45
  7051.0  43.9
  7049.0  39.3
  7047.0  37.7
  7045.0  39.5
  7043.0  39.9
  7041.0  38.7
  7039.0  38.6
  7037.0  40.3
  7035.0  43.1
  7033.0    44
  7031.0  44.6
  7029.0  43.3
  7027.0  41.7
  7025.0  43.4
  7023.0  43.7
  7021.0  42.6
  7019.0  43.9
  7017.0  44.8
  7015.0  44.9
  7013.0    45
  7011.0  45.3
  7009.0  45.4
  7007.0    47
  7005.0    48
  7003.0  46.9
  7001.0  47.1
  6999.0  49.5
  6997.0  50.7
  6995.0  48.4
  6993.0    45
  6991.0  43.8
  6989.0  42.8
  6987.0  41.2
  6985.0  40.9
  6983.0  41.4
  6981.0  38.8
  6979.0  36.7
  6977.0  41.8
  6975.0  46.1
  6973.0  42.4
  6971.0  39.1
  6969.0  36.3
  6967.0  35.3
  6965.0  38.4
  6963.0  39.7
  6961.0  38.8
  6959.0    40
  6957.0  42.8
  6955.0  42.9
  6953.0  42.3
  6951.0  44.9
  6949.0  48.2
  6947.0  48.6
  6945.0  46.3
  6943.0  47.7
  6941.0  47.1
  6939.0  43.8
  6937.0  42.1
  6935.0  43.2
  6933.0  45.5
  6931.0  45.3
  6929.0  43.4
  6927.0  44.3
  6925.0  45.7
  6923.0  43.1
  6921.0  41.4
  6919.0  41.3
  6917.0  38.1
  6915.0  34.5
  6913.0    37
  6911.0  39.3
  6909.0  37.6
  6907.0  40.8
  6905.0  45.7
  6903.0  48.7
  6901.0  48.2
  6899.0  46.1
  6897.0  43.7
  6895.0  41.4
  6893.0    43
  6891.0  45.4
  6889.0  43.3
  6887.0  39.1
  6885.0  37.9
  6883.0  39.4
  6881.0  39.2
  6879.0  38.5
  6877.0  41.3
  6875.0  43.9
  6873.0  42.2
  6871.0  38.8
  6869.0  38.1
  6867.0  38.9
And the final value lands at 0.05 mag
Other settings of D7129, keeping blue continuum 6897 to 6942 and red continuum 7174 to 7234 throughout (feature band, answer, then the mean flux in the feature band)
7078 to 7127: -0.038 mag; 44.1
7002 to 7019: -0.076 mag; 45.8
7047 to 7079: 0.035 mag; 41.3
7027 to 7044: 0.028 mag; 41.6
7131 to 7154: 0.013 mag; 42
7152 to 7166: -0.007 mag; 42.8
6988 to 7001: -0.097 mag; 46.7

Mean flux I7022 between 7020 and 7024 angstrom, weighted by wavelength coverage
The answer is 43.2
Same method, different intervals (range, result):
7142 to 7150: 43.5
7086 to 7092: 45.7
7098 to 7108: 46.2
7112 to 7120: 45.5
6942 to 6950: 47.7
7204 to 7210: 42.7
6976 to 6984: 39.7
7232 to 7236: 42.2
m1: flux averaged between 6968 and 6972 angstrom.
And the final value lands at 37.7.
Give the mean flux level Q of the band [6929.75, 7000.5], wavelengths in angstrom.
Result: 43.1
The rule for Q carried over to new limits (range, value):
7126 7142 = 40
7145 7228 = 42.7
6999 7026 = 45.4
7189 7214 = 42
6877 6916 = 41.5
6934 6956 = 45.2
